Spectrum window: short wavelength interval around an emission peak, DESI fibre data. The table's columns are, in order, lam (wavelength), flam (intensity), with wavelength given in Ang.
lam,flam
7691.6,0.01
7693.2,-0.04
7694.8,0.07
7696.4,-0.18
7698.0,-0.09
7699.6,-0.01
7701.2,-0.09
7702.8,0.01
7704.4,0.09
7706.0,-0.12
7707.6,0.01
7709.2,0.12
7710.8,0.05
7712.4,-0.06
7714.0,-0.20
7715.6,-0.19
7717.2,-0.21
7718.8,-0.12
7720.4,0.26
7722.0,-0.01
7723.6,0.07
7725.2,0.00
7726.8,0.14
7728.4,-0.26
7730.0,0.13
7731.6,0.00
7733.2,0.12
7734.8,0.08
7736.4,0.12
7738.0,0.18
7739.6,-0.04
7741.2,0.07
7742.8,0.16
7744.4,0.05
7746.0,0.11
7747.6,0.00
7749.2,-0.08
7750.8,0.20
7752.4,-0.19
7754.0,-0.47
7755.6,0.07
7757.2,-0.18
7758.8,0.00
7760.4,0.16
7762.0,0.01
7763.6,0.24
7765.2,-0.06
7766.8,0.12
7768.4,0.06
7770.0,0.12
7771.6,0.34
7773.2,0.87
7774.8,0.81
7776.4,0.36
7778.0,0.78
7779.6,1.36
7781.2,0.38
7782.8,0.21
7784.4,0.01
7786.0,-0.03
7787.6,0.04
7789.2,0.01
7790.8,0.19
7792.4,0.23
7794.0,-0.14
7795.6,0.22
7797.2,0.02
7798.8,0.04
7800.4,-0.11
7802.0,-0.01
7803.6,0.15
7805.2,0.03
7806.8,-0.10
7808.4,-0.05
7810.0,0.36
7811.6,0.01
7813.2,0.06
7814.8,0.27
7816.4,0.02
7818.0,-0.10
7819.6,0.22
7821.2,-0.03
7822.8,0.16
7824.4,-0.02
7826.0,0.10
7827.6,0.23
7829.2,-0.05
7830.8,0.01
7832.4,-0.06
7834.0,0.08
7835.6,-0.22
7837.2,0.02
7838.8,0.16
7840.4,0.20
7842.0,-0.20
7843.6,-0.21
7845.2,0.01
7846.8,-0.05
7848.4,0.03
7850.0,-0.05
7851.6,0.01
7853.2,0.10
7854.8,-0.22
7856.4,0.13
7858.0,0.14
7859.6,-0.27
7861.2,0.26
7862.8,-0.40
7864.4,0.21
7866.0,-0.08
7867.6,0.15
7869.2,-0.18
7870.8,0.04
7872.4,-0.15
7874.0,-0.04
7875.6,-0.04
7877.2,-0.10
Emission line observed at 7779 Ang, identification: [O II]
